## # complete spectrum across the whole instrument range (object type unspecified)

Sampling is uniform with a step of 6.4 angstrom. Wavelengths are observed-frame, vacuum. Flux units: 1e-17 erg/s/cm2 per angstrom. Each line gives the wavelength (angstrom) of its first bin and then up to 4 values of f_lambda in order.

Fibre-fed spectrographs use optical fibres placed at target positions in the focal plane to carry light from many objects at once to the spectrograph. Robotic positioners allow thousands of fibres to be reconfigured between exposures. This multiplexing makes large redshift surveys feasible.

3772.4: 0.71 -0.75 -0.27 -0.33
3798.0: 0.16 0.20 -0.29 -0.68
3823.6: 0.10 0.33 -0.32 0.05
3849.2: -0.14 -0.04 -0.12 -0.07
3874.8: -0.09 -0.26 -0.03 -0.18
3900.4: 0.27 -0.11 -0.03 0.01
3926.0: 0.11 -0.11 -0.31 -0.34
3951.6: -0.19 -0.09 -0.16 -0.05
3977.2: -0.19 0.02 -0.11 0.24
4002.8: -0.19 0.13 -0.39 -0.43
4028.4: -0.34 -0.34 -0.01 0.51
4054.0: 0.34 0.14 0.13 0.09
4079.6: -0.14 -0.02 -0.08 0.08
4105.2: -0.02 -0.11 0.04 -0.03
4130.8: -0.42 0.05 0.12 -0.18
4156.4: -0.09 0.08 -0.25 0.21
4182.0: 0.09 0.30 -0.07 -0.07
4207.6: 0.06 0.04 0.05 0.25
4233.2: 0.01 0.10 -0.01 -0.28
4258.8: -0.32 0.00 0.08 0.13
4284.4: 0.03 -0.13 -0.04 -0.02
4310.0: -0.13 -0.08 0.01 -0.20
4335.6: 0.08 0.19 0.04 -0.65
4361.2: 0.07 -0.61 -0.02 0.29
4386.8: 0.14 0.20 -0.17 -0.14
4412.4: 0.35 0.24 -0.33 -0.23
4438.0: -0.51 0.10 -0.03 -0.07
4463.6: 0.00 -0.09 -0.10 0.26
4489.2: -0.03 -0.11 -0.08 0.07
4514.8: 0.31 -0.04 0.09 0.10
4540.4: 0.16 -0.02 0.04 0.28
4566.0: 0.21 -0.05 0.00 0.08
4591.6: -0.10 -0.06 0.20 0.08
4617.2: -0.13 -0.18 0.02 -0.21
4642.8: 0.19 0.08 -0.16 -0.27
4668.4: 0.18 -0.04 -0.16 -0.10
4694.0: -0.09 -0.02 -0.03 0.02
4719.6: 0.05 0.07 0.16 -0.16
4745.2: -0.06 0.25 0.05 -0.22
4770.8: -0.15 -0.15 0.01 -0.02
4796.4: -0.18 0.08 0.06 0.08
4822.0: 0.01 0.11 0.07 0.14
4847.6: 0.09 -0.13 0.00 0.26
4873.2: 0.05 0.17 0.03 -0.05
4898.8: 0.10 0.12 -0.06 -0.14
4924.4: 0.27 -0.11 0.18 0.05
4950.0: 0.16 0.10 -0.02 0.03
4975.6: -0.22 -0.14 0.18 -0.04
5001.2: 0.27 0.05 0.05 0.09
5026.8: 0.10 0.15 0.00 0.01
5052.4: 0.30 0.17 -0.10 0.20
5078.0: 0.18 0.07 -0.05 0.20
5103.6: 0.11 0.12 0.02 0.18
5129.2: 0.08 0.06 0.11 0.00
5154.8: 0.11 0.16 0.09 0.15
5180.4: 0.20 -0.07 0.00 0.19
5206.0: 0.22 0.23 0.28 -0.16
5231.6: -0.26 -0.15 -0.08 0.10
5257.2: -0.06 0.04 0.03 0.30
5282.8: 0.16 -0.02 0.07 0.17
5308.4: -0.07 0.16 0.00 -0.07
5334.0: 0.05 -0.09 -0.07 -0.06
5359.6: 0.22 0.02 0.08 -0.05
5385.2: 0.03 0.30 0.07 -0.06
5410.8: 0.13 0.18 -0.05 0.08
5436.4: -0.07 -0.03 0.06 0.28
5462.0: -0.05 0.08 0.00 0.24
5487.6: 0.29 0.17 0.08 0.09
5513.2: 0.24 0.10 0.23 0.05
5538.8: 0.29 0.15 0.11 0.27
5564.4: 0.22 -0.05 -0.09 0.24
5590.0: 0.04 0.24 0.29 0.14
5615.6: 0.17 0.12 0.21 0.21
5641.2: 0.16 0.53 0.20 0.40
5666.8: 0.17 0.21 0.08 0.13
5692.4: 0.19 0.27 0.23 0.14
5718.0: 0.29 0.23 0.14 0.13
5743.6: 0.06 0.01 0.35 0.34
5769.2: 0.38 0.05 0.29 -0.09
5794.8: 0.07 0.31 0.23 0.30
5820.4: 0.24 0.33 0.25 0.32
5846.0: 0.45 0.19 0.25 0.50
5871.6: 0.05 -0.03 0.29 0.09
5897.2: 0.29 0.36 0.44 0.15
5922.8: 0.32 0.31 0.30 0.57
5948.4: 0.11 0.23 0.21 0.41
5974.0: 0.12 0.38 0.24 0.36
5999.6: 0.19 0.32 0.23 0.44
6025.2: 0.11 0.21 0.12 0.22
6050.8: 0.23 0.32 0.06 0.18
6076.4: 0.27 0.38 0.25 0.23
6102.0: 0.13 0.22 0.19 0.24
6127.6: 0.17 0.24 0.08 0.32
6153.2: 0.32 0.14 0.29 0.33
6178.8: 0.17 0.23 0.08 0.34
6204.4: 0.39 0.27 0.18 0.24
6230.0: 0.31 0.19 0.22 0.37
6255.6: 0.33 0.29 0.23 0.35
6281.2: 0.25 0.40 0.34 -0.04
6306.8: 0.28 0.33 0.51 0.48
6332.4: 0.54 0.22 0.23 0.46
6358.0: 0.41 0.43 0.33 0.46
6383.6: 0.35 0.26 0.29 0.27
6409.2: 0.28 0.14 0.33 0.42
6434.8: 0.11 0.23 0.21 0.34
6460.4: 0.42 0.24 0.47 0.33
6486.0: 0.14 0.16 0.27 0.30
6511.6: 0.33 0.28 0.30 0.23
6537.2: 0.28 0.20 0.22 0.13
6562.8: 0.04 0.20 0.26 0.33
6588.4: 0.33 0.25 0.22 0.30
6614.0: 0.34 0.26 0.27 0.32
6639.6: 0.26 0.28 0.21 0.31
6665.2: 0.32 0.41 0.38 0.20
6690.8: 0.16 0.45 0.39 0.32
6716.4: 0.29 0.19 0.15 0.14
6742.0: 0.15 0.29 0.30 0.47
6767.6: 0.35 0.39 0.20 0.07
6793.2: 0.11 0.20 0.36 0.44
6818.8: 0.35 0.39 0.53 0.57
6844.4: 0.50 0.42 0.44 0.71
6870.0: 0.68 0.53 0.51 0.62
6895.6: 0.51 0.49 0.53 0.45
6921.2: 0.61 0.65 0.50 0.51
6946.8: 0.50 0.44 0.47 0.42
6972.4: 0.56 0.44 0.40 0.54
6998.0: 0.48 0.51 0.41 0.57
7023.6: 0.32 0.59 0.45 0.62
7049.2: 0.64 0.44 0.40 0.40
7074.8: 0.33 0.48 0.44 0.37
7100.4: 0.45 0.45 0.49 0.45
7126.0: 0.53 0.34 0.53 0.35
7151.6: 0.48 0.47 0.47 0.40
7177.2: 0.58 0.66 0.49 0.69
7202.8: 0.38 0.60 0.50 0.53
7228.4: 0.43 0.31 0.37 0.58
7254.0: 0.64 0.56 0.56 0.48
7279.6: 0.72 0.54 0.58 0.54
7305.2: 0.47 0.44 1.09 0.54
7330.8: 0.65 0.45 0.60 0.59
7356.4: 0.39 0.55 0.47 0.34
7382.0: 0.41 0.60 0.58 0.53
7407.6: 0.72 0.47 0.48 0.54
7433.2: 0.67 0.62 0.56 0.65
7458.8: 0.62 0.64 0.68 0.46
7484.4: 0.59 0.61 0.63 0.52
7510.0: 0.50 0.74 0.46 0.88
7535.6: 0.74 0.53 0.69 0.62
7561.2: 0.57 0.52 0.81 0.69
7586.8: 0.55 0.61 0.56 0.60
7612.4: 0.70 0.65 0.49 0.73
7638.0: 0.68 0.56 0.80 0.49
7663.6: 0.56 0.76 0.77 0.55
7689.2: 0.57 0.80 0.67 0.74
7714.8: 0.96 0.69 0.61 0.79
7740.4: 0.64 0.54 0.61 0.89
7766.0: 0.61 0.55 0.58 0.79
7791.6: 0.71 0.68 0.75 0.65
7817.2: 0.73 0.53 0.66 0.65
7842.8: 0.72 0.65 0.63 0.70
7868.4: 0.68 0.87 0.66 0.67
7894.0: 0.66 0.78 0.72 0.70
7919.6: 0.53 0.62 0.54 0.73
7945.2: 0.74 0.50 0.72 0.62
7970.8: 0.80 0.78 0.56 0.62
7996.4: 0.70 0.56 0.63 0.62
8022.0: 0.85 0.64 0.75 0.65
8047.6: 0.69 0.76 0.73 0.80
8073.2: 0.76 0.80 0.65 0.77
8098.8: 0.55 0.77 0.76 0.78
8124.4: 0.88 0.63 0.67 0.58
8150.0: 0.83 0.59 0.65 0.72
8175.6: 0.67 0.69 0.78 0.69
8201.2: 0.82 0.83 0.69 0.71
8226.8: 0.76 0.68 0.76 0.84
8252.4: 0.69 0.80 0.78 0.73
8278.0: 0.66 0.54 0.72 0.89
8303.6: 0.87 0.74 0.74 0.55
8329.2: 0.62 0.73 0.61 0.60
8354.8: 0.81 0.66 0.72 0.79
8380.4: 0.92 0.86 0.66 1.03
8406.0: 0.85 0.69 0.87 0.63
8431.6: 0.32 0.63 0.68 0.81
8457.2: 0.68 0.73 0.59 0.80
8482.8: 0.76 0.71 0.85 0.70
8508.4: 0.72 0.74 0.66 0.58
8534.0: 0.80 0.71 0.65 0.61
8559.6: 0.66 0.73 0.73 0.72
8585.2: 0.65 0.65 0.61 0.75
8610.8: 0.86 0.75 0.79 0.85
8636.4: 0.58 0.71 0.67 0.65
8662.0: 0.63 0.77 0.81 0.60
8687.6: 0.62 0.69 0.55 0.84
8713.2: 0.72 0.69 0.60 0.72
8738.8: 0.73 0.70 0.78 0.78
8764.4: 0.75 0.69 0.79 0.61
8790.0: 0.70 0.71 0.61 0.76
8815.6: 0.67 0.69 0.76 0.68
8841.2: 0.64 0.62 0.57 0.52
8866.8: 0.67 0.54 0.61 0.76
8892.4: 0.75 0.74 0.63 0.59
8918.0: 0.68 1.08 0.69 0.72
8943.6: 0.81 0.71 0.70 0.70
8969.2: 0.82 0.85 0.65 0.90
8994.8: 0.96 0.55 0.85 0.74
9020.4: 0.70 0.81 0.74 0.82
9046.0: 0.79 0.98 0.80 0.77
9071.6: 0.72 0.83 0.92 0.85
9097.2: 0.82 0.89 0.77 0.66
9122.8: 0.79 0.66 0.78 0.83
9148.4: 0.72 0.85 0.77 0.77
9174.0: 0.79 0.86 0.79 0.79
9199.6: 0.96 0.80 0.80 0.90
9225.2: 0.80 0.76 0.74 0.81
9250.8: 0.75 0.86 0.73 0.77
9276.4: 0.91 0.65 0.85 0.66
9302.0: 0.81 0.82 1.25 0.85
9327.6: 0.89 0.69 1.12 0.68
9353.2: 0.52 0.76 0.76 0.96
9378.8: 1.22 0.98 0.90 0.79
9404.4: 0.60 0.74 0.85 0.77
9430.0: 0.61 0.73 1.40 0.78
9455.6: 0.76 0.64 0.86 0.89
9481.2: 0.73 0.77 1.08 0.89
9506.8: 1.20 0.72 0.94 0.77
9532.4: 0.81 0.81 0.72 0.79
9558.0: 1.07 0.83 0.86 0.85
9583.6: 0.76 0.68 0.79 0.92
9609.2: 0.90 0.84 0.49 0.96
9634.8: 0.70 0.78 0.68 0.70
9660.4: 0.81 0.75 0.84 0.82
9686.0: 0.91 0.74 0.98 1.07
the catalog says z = 0.71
